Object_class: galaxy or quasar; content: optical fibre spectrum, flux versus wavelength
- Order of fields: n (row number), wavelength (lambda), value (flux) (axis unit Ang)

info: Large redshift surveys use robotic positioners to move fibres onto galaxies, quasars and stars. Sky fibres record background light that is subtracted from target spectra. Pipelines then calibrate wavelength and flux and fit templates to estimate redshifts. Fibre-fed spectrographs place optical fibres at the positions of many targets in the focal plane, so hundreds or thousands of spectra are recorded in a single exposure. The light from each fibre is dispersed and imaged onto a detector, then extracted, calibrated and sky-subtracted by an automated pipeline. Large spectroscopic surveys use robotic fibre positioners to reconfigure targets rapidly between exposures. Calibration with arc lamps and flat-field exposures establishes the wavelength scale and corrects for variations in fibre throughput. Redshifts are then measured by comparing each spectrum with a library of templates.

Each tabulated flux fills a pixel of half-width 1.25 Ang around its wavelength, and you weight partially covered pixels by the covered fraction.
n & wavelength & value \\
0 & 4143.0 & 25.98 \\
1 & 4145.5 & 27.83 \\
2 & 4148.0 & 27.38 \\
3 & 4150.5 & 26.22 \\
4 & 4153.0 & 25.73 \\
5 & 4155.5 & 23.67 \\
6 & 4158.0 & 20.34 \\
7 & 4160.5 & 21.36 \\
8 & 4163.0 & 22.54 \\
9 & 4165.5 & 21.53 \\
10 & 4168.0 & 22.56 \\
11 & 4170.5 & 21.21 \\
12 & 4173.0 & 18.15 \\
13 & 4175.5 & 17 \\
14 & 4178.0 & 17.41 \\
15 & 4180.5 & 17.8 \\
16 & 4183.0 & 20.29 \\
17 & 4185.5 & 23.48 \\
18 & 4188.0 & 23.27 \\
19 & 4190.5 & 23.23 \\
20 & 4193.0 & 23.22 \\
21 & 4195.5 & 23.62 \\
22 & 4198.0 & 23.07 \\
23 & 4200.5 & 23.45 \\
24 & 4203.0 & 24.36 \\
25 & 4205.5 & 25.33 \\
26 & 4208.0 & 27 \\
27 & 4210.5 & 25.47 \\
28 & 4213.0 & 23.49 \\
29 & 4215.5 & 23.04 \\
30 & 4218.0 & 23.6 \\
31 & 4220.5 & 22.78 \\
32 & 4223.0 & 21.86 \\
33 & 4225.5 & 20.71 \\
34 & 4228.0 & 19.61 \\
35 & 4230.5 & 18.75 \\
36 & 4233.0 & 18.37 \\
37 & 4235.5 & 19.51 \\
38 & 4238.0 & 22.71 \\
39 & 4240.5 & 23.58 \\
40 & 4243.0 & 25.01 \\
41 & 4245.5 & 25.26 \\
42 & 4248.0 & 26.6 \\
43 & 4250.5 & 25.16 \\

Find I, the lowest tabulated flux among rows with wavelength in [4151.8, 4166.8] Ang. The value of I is 20.34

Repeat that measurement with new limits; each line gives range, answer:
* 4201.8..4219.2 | 23.04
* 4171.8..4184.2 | 17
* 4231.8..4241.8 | 18.37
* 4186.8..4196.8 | 23.22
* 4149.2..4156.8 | 23.67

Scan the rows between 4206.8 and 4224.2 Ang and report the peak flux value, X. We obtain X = 27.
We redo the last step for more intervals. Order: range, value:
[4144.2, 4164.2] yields 27.83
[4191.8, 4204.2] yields 24.36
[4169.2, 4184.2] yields 21.21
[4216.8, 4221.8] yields 23.6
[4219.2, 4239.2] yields 22.78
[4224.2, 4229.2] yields 20.71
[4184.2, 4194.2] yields 23.48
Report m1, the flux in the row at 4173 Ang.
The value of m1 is 18.15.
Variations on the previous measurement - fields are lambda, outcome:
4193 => 23.22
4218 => 23.6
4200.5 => 23.45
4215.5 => 23.04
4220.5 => 22.78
